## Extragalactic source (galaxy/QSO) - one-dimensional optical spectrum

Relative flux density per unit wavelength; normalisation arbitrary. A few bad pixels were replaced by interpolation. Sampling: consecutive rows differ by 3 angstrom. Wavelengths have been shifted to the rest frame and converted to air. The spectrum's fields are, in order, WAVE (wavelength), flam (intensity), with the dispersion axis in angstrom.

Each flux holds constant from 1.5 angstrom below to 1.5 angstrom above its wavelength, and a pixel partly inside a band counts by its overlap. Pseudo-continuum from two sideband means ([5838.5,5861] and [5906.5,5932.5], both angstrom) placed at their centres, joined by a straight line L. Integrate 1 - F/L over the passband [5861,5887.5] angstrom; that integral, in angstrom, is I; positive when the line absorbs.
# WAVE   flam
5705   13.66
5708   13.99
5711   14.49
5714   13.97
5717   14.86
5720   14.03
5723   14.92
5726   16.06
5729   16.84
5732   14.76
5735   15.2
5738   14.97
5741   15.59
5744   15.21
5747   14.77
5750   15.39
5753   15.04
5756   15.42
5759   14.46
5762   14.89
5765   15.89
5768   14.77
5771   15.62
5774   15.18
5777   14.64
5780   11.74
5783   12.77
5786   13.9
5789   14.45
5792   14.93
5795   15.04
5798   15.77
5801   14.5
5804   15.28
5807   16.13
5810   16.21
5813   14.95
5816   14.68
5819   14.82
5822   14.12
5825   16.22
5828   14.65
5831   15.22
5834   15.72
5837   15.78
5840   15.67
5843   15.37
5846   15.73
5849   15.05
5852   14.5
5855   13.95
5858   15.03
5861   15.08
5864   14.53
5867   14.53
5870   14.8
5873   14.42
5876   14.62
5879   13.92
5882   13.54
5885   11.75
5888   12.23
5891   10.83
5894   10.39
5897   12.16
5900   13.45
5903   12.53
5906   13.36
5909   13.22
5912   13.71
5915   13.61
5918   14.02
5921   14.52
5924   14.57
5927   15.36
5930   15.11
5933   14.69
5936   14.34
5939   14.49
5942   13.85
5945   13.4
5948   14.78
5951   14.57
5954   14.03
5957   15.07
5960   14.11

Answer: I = 1.4 angstrom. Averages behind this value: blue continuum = 15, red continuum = 14.2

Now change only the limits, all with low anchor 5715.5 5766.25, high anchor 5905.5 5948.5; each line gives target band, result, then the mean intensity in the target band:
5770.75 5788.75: 1.31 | 13.9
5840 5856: -0.43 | 15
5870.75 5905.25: 3.94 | 12.8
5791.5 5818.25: -0.76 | 15.3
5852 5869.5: -0.08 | 14.6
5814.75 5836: -0.49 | 15.1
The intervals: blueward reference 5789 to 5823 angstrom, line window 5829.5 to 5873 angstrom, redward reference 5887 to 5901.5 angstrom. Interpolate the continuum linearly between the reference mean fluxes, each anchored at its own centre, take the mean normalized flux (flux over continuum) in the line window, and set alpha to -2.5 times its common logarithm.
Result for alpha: -0.13 mag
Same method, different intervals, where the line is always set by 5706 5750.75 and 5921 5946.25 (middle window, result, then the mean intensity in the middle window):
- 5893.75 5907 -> 0.164 mag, 12.5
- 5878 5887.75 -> 0.134 mag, 12.9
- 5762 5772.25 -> -0.033 mag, 15.3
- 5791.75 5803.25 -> -0.020 mag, 15.1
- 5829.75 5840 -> -0.062 mag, 15.6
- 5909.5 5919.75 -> 0.061 mag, 13.7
